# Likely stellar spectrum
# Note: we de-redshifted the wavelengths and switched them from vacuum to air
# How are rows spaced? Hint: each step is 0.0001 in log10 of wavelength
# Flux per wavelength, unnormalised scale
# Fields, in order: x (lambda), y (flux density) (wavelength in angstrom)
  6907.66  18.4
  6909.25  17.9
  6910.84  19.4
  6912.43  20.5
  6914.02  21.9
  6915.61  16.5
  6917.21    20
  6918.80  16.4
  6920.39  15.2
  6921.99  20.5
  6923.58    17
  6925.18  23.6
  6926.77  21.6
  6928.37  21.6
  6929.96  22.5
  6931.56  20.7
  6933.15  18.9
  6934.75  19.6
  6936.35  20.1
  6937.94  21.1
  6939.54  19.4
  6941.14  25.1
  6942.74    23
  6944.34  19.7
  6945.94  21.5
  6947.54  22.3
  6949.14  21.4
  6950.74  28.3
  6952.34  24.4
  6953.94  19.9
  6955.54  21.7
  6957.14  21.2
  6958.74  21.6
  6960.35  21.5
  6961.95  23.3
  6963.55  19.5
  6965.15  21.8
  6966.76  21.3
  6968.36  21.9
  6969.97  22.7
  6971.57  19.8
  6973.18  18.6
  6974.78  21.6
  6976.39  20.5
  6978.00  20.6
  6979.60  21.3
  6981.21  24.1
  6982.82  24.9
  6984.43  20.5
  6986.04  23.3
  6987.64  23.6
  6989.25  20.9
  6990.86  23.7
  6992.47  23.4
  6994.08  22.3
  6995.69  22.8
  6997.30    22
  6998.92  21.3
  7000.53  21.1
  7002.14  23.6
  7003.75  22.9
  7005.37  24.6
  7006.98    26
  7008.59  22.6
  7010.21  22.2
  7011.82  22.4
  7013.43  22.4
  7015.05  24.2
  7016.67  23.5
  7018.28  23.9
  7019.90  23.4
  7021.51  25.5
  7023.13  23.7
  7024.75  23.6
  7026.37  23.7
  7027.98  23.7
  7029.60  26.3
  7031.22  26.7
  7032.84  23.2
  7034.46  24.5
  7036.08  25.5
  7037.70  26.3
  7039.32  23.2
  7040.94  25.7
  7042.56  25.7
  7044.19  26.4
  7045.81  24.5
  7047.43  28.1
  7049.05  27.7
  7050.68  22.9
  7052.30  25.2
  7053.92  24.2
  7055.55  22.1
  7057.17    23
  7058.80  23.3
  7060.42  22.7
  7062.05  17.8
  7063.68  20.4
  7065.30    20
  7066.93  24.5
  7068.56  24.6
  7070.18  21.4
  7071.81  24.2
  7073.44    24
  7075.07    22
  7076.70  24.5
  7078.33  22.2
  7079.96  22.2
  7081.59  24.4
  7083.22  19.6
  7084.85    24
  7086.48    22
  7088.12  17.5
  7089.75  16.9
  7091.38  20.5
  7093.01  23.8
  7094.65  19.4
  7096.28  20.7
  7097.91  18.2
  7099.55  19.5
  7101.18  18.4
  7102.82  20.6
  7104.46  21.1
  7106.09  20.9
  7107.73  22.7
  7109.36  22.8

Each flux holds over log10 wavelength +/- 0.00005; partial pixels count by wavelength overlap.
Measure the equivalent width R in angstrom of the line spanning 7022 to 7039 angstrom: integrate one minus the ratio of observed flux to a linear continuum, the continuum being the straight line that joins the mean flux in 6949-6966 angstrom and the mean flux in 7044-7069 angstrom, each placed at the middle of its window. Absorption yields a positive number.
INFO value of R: -1.11 angstrom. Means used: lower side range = 22.3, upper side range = 23.5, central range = 24.7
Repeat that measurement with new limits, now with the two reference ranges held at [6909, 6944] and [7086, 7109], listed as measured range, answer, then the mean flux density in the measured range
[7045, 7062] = -3.3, 24.1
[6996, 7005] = -1.0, 22.3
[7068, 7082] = -2.1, 23.2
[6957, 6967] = -0.7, 21.5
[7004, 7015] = -1.8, 23.4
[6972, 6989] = -1.4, 21.8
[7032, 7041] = -2.0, 24.7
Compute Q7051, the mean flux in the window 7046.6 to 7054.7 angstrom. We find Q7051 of 25.6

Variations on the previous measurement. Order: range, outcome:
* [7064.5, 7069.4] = 23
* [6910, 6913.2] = 19.9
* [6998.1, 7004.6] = 22.2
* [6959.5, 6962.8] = 22.3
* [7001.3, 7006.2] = 23.7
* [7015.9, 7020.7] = 23.6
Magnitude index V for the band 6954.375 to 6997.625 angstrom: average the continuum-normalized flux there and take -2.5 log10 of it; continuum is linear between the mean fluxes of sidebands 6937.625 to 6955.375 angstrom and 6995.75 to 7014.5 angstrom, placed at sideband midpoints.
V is 0.04 mag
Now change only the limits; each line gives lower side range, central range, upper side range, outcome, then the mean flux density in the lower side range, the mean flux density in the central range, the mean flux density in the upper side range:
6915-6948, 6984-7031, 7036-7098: -0.07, 20.3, 23.3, 22.9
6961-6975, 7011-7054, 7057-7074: -0.13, 21.2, 24.7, 22.3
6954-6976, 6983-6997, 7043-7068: -0.04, 21.2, 22.7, 23.6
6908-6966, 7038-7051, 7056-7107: -0.20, 20.8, 25.6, 21.4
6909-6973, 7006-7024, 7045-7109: -0.10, 20.9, 23.6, 22.1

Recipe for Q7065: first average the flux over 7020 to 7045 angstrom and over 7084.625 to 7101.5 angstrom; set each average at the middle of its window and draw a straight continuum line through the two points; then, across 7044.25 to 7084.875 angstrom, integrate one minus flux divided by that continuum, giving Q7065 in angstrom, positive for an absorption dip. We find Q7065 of -1.7 angstrom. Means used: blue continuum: 24.9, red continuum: 20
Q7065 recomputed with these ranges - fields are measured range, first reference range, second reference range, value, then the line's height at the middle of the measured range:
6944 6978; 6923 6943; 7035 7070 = 0.16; 21.8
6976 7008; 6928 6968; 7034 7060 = 0.55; 23.1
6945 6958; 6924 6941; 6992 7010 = -0.62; 21.5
